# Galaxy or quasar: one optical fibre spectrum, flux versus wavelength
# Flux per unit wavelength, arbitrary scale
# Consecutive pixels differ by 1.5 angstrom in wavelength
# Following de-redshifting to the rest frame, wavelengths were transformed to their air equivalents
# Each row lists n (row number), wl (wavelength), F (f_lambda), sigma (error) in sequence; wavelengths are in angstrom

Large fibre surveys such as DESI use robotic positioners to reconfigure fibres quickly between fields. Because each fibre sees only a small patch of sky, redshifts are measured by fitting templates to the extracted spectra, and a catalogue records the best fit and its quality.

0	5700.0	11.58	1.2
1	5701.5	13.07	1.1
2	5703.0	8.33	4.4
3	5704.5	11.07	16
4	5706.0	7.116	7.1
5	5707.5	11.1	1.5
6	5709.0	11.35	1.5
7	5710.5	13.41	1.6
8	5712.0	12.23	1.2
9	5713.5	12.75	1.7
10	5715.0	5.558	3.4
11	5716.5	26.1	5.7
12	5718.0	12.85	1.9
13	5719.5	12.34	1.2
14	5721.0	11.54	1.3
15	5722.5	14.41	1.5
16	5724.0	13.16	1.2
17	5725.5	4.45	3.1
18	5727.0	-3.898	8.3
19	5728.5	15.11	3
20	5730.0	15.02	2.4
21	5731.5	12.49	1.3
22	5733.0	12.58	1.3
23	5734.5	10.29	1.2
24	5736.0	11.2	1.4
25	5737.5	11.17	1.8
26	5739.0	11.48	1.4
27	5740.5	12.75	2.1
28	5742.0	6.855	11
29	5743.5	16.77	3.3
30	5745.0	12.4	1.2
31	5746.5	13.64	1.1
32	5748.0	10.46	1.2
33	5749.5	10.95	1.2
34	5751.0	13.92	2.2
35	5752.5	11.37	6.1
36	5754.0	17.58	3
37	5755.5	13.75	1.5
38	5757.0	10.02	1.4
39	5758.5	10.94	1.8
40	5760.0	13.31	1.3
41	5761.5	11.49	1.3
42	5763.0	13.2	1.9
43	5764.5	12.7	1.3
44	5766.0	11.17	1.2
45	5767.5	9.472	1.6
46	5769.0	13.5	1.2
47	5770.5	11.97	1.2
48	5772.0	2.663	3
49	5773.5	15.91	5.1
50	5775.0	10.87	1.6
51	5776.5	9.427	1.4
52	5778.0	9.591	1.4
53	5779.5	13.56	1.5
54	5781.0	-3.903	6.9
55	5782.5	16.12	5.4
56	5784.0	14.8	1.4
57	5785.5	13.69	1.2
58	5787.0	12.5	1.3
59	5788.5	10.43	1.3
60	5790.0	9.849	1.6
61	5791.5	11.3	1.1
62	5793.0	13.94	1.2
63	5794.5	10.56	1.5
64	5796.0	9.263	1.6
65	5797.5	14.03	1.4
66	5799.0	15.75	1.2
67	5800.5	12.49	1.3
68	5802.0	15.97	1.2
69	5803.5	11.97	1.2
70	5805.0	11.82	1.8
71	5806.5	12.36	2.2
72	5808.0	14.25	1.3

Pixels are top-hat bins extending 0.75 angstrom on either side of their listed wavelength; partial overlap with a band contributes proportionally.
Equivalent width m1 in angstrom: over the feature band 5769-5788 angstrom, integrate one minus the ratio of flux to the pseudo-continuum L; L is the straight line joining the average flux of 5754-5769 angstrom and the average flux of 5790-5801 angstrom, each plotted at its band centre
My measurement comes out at 2.4 angstrom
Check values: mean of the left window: 12.2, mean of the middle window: 10.7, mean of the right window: 12.3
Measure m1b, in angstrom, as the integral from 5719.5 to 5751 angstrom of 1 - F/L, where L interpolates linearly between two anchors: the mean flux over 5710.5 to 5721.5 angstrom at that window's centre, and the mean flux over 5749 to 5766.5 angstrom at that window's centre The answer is 4.3 angstrom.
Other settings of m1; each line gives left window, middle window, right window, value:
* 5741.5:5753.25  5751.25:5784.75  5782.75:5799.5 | 2.46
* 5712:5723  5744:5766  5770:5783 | -3.34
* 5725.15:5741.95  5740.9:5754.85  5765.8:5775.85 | -2.98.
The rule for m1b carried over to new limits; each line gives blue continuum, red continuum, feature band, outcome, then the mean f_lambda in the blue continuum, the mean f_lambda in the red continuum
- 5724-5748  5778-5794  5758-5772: -0.6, 10.9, 11.1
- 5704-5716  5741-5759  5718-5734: 0.9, 10.9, 12.4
